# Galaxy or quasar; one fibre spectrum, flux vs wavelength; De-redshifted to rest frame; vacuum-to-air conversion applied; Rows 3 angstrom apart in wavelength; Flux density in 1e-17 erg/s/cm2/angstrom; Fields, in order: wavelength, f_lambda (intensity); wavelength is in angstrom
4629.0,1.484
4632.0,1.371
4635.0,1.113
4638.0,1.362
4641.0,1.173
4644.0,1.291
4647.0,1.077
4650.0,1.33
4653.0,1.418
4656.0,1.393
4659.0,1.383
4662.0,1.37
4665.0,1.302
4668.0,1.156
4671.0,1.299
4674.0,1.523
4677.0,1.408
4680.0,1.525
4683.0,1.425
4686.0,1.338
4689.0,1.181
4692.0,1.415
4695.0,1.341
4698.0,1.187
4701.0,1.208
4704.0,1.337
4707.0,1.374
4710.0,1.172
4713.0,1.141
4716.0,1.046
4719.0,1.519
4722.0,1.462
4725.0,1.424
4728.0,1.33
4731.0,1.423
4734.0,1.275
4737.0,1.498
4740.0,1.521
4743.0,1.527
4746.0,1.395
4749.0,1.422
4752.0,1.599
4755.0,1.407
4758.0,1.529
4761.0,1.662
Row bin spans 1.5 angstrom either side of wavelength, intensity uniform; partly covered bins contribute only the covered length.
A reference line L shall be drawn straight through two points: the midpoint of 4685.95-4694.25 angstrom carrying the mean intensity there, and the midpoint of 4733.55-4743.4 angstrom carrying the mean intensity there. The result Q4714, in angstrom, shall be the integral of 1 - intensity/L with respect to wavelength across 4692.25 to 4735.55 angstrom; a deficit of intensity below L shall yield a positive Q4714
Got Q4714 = 2.5 angstrom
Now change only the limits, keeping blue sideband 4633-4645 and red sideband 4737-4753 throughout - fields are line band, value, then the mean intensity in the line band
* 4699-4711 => 1.0 angstrom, 1.27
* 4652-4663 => -0.9 angstrom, 1.39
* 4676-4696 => -0.4 angstrom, 1.38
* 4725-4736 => 0.7 angstrom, 1.36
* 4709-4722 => 1.6 angstrom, 1.25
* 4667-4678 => -0.3 angstrom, 1.35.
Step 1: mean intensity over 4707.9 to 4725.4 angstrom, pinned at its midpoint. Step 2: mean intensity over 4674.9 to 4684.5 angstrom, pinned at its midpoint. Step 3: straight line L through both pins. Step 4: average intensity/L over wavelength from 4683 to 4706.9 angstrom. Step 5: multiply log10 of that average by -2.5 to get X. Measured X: 0.07 mag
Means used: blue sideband 1.46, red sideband 1.29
